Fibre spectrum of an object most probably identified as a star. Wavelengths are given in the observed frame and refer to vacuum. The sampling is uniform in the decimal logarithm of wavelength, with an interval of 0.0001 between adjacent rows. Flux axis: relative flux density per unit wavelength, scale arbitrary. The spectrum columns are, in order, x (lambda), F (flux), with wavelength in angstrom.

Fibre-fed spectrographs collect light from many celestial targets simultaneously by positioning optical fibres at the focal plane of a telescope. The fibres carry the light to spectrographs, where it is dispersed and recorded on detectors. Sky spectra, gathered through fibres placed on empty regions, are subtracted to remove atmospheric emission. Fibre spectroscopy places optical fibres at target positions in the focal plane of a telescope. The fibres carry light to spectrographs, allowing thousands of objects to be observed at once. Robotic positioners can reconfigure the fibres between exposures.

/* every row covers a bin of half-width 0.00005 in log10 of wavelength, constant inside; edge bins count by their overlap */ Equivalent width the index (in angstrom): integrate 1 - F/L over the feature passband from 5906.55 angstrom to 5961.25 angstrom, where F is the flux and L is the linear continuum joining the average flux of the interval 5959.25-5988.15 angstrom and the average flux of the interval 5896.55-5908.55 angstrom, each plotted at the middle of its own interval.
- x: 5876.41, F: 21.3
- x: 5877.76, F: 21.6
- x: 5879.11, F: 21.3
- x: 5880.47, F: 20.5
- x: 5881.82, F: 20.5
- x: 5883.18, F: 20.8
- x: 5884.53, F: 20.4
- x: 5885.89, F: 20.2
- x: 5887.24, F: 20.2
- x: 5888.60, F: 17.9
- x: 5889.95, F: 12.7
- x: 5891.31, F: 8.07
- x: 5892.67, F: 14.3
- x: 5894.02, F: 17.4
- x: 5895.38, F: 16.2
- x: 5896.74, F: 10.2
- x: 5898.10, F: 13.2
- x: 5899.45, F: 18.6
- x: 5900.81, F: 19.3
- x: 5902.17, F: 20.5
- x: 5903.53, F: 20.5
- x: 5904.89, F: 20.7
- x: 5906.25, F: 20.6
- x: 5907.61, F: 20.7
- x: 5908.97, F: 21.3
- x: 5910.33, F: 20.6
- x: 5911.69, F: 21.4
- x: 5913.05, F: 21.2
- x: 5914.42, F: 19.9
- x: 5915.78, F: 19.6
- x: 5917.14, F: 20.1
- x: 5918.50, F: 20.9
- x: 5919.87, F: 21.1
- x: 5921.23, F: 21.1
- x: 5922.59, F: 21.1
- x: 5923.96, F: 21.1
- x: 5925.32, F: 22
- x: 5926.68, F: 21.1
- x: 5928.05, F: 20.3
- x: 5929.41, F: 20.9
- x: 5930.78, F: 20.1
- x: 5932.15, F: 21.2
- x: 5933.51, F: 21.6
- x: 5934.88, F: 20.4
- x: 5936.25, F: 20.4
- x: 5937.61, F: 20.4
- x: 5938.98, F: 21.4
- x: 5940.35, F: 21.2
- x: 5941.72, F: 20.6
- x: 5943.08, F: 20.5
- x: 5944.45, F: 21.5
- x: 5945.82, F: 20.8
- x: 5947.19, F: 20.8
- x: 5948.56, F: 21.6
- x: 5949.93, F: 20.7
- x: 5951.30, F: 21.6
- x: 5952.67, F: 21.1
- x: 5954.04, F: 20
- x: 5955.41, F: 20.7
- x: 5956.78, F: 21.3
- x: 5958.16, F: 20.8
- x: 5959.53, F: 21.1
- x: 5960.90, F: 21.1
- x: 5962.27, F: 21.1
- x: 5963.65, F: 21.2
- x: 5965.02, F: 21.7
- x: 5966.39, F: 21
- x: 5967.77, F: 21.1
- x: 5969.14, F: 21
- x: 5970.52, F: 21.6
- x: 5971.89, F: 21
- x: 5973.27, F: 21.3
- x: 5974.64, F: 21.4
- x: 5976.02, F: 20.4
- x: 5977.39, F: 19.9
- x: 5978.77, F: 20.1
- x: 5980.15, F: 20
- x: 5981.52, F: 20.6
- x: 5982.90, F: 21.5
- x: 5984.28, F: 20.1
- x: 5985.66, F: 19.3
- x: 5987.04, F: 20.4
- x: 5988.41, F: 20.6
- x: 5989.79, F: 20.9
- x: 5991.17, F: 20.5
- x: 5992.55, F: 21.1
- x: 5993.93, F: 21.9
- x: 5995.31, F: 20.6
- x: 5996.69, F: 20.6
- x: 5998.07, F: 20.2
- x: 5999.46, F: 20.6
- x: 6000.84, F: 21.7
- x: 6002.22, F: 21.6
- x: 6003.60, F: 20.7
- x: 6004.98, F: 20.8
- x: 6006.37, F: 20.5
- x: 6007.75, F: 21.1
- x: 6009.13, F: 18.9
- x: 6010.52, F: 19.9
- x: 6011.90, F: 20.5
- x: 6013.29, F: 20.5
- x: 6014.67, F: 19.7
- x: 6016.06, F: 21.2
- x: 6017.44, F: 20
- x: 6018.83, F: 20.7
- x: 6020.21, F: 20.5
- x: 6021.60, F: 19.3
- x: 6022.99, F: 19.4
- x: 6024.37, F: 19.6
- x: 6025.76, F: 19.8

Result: -3.60 angstrom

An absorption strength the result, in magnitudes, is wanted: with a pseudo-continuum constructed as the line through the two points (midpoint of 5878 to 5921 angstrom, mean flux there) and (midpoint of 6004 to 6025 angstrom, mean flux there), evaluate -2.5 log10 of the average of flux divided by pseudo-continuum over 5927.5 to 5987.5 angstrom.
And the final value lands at -0.07 mag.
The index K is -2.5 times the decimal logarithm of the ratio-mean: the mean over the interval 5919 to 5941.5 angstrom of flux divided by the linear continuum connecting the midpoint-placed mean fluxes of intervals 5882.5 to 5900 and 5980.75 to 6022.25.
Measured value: -0.18 mag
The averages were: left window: 16.2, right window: 20.6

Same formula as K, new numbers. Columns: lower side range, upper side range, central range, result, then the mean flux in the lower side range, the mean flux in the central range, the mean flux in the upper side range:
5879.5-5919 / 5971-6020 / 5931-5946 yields -0.08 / 18.6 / 20.9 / 20.6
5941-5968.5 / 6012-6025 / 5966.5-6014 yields -0.01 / 21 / 20.7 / 20.1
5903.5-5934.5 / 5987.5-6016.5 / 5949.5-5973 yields -0.02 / 20.8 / 21.1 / 20.7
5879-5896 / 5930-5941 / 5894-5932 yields -0.02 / 17.6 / 19.8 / 20.8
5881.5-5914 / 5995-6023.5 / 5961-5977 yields -0.08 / 18.2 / 21.1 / 20.4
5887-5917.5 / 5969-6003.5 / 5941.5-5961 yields -0.07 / 18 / 21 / 20.8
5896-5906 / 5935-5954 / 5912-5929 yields -0.09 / 17.7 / 20.8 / 20.9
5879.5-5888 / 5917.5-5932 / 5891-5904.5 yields 0.27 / 20.4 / 16.1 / 21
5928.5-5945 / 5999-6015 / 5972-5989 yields 0.01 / 20.8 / 20.5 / 20.6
